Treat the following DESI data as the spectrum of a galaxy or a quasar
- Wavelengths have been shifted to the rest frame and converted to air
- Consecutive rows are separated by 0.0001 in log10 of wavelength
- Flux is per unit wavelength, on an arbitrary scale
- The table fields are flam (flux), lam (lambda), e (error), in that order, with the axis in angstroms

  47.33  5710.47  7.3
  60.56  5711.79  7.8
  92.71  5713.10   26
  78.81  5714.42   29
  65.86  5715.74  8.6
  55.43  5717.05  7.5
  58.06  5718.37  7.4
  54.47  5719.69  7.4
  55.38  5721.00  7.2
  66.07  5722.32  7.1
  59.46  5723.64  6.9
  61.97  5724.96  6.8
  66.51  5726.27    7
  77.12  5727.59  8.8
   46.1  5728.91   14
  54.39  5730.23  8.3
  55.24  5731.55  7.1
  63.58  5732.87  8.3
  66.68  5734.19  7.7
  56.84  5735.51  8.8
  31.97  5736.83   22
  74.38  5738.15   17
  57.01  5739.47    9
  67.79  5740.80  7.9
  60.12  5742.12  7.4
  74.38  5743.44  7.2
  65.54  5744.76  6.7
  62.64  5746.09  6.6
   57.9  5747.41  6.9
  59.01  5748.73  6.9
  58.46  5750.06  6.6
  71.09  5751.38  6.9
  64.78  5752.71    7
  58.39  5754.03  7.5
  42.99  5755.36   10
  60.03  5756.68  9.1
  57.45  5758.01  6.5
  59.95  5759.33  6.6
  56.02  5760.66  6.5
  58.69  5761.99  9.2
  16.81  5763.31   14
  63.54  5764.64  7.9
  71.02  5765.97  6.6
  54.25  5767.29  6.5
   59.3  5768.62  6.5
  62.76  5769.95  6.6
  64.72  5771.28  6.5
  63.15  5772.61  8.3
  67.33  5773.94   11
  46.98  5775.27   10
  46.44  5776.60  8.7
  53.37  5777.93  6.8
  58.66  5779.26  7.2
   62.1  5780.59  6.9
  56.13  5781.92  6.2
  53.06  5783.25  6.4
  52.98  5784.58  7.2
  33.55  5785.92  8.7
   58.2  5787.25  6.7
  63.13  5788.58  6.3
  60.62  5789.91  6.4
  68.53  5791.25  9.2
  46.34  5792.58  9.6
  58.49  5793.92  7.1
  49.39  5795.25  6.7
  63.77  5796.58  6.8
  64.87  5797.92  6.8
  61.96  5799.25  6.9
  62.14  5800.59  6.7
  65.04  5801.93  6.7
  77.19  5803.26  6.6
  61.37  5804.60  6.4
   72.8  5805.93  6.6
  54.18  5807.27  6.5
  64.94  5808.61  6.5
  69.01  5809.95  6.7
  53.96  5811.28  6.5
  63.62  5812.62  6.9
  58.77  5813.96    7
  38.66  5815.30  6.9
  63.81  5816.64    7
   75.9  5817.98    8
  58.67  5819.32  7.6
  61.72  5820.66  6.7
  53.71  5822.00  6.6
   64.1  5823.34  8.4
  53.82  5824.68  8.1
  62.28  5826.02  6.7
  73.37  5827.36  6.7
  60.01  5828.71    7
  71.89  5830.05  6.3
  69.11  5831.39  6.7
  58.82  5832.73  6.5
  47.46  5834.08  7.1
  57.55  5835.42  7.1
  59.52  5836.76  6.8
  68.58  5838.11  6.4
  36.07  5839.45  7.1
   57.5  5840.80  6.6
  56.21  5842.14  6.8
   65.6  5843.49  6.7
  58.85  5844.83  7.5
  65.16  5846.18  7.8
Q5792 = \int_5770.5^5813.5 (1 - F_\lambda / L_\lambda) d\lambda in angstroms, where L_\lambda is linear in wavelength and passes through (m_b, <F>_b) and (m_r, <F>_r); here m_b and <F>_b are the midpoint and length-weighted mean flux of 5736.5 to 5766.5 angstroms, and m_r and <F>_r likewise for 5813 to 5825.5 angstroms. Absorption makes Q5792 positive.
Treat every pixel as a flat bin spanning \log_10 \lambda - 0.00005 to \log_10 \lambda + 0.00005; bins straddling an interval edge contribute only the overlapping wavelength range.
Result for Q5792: -0.3 angstroms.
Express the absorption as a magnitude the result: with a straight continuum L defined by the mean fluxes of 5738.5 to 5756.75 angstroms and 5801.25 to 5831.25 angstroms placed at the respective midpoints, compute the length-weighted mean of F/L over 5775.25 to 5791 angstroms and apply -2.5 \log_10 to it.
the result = 0.146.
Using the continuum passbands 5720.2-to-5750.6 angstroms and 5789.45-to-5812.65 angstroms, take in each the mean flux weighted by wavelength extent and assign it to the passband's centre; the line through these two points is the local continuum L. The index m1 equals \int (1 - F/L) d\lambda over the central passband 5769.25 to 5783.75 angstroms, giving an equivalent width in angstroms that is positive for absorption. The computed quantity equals 0.9 angstroms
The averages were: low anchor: 60.8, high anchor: 62.1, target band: 57.8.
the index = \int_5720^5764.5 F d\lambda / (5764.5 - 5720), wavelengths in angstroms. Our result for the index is 58.9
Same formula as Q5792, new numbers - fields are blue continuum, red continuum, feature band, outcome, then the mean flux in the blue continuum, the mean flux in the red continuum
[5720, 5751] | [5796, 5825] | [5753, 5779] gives 2.21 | 60.8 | 62.1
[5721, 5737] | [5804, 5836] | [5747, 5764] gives 1.28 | 59.5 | 61.2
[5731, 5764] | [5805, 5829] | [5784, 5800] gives 0.90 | 58.3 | 61.3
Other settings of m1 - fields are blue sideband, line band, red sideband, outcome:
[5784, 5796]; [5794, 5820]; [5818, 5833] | -1.5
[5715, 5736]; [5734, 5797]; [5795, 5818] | 3.5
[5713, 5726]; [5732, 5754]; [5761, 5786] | -0.6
